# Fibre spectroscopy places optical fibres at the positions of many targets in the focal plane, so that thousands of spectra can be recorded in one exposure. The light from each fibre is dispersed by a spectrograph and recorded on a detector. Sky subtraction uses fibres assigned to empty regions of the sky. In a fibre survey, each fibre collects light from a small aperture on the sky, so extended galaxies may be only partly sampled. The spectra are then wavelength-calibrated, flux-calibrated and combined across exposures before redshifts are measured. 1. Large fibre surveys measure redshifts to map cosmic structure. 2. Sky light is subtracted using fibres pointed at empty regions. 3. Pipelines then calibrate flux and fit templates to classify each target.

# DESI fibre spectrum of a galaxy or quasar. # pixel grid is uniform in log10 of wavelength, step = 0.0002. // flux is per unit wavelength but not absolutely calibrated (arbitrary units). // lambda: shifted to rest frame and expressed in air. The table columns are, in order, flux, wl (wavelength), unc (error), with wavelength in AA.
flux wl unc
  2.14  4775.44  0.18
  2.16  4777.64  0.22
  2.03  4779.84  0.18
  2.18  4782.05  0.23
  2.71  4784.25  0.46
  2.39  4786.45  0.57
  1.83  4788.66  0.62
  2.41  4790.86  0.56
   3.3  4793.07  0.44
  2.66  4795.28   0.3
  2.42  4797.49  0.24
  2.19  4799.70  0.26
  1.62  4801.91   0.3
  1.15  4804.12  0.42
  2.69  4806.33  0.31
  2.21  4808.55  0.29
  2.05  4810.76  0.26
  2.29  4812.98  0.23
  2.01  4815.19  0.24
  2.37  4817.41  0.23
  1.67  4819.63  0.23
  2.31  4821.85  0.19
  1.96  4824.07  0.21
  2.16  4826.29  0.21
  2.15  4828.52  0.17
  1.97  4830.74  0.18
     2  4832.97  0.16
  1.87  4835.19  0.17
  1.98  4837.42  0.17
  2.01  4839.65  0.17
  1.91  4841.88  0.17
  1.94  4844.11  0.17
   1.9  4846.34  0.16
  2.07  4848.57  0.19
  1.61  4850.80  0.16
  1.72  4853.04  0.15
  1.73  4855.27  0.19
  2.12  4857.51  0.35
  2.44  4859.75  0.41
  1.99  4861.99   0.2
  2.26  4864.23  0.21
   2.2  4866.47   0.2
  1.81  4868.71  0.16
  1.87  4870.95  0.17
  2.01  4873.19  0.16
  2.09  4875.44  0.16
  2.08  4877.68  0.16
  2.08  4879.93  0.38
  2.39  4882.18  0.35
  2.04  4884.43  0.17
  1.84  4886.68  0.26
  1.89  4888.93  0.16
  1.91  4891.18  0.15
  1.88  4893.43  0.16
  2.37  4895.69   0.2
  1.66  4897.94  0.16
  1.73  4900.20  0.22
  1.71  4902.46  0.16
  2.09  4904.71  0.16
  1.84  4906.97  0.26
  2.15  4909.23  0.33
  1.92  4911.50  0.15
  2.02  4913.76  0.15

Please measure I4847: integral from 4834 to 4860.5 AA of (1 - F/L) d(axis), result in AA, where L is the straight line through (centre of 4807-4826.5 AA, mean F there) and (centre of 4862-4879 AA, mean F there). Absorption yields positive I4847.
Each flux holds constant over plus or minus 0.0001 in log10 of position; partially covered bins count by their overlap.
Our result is 1.8 AA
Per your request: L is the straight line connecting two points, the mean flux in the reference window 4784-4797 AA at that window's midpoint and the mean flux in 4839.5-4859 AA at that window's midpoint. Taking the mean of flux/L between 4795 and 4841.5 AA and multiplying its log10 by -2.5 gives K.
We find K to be 0.08 mag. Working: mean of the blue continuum 2.53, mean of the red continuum 1.89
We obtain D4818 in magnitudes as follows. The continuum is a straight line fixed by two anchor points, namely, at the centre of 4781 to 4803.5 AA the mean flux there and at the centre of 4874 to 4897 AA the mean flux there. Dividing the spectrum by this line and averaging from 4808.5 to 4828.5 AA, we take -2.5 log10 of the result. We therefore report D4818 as 0.08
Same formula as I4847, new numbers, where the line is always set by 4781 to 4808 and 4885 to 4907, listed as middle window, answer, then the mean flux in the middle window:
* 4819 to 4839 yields 1.33 AA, 2.02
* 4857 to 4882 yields -1.18 AA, 2.1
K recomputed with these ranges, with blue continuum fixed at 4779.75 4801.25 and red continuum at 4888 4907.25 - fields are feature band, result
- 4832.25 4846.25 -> 0.12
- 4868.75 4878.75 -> 0.01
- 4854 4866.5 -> -0.02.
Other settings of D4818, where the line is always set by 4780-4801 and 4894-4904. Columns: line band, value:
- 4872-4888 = -0.053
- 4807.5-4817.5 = 0.071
